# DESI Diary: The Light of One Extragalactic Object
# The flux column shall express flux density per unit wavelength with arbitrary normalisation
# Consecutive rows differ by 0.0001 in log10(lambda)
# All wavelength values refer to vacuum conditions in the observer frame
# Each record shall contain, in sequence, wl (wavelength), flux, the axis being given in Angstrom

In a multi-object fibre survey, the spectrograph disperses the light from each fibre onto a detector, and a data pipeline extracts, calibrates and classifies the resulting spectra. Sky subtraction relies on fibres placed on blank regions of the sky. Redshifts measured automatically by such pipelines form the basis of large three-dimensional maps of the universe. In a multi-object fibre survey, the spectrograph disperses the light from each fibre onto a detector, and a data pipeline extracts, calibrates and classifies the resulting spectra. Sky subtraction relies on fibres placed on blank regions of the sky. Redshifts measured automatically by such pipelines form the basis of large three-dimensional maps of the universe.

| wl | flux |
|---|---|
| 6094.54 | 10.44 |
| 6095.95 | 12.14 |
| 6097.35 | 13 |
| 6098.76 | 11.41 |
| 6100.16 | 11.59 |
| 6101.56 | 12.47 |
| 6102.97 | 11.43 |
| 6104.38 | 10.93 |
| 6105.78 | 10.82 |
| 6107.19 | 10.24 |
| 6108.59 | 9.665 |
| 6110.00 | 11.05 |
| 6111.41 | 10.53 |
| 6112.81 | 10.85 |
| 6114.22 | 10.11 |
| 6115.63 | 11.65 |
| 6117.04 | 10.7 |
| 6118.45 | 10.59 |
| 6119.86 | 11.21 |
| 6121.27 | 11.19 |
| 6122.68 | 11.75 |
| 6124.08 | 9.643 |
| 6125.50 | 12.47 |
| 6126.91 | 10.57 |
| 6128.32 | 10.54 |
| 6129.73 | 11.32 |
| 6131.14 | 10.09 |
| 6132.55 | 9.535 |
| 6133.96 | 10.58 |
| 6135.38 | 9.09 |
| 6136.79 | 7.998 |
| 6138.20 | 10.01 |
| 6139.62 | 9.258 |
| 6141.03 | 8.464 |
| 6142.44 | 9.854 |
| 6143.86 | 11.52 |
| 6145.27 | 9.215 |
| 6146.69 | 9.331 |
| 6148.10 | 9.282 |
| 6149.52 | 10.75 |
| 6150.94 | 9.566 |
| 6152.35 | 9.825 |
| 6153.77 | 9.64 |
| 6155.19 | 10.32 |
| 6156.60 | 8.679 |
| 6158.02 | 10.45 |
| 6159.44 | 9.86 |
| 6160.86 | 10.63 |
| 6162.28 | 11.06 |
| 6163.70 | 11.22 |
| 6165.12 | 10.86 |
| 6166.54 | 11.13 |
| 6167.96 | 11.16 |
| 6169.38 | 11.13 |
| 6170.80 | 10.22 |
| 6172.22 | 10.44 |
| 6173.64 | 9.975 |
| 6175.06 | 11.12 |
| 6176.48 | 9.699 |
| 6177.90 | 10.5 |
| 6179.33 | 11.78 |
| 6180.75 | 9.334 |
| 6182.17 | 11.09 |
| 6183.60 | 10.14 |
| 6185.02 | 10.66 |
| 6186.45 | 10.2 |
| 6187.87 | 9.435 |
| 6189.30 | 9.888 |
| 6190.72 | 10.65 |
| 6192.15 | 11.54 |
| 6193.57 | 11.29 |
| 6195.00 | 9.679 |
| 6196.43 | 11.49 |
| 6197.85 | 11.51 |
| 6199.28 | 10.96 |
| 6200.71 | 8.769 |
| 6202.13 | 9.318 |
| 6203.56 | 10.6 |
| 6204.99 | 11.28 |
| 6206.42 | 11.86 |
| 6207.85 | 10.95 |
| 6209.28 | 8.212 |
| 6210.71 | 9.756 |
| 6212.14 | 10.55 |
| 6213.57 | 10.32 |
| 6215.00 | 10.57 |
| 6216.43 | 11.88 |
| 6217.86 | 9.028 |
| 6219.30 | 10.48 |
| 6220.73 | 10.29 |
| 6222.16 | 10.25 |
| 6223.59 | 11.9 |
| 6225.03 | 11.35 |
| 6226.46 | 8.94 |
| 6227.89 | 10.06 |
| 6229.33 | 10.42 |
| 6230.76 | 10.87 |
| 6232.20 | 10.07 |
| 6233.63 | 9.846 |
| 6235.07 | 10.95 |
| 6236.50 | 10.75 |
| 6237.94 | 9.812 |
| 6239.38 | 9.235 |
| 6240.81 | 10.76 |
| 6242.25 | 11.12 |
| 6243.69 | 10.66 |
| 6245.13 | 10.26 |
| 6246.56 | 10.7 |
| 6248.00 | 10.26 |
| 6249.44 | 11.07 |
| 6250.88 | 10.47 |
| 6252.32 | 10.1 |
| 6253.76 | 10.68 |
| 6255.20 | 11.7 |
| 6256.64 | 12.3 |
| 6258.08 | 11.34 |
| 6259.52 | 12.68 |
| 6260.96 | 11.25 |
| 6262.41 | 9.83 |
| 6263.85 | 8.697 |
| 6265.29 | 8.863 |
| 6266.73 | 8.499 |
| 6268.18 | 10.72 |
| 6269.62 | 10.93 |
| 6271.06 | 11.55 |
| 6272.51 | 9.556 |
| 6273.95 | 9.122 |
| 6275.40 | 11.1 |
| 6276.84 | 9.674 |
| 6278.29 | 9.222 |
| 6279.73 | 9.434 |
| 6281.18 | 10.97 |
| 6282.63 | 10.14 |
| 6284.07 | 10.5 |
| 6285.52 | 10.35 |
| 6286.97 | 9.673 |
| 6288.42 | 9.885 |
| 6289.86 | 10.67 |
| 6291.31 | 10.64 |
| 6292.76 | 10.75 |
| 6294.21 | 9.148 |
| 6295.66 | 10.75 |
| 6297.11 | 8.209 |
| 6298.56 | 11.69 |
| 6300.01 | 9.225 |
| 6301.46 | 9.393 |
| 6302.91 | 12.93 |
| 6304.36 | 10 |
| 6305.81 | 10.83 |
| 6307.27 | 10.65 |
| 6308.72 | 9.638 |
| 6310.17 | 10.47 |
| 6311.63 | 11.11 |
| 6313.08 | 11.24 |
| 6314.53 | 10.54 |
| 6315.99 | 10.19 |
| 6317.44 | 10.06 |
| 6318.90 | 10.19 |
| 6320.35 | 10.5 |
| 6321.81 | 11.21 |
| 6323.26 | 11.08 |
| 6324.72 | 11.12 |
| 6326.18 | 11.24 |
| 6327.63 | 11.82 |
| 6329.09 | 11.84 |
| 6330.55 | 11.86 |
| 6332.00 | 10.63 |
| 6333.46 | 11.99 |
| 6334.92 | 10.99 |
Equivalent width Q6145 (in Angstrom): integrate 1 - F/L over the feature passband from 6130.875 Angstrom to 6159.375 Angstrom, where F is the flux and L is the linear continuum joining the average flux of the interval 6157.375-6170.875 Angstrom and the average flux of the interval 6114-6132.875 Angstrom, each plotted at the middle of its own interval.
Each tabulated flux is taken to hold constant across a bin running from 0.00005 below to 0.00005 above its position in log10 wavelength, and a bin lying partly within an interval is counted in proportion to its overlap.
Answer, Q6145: 3.0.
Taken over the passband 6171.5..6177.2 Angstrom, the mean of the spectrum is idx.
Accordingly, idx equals 10.3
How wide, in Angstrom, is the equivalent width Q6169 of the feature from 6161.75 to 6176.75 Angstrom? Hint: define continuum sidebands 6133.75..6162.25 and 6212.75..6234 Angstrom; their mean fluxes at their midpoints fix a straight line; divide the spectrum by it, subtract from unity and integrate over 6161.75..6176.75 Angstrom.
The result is -1.3 Angstrom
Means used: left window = 9.73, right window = 10.4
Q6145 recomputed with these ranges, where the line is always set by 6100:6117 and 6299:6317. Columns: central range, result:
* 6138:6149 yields 1.2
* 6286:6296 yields 0.3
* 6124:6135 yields 0.3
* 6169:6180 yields 0.2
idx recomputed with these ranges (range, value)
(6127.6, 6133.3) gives 10.4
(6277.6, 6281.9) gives 9.88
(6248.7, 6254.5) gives 10.6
